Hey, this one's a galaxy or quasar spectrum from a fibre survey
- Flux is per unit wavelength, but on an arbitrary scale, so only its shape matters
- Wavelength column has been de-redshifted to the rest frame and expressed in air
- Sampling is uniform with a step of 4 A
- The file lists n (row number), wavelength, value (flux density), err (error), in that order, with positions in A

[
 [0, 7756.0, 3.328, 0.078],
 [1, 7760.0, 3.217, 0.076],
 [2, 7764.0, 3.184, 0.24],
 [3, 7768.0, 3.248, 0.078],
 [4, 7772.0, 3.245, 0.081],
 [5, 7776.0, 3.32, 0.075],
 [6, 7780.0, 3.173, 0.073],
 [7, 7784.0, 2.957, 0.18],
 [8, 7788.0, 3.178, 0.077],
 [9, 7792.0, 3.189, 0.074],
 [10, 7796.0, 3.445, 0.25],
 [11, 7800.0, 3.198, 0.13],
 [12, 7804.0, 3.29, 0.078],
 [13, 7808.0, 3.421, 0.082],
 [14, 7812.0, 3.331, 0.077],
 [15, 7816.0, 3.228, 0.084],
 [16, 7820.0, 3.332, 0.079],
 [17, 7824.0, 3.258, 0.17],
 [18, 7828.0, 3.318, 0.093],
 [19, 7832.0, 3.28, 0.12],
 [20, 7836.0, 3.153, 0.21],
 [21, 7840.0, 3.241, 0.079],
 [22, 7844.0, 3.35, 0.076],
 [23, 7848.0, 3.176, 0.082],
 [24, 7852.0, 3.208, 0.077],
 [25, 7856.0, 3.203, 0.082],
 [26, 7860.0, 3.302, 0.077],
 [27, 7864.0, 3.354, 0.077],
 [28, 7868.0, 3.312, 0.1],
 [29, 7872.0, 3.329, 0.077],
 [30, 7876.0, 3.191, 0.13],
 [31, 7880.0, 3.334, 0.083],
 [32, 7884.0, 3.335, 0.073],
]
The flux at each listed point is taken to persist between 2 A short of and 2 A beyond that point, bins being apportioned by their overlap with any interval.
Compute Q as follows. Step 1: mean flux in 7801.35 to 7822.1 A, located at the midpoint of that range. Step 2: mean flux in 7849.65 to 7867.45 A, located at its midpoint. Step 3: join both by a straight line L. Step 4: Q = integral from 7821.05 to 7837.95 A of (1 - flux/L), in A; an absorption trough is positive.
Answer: 0.2 A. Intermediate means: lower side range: 3.32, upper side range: 3.27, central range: 3.26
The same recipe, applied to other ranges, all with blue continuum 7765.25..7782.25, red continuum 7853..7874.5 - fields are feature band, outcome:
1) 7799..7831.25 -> -0.3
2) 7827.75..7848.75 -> 0.2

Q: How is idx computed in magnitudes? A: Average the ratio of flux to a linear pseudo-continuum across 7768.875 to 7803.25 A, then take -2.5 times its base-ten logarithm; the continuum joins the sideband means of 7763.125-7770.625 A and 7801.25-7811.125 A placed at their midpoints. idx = 0.02 mag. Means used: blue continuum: 3.22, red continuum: 3.34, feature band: 3.22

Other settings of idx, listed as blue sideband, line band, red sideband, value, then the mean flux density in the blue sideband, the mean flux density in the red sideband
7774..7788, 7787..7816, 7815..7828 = -0.024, 3.15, 3.28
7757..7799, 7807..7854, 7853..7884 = -0.004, 3.22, 3.29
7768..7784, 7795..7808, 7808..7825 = -0.016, 3.21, 3.3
